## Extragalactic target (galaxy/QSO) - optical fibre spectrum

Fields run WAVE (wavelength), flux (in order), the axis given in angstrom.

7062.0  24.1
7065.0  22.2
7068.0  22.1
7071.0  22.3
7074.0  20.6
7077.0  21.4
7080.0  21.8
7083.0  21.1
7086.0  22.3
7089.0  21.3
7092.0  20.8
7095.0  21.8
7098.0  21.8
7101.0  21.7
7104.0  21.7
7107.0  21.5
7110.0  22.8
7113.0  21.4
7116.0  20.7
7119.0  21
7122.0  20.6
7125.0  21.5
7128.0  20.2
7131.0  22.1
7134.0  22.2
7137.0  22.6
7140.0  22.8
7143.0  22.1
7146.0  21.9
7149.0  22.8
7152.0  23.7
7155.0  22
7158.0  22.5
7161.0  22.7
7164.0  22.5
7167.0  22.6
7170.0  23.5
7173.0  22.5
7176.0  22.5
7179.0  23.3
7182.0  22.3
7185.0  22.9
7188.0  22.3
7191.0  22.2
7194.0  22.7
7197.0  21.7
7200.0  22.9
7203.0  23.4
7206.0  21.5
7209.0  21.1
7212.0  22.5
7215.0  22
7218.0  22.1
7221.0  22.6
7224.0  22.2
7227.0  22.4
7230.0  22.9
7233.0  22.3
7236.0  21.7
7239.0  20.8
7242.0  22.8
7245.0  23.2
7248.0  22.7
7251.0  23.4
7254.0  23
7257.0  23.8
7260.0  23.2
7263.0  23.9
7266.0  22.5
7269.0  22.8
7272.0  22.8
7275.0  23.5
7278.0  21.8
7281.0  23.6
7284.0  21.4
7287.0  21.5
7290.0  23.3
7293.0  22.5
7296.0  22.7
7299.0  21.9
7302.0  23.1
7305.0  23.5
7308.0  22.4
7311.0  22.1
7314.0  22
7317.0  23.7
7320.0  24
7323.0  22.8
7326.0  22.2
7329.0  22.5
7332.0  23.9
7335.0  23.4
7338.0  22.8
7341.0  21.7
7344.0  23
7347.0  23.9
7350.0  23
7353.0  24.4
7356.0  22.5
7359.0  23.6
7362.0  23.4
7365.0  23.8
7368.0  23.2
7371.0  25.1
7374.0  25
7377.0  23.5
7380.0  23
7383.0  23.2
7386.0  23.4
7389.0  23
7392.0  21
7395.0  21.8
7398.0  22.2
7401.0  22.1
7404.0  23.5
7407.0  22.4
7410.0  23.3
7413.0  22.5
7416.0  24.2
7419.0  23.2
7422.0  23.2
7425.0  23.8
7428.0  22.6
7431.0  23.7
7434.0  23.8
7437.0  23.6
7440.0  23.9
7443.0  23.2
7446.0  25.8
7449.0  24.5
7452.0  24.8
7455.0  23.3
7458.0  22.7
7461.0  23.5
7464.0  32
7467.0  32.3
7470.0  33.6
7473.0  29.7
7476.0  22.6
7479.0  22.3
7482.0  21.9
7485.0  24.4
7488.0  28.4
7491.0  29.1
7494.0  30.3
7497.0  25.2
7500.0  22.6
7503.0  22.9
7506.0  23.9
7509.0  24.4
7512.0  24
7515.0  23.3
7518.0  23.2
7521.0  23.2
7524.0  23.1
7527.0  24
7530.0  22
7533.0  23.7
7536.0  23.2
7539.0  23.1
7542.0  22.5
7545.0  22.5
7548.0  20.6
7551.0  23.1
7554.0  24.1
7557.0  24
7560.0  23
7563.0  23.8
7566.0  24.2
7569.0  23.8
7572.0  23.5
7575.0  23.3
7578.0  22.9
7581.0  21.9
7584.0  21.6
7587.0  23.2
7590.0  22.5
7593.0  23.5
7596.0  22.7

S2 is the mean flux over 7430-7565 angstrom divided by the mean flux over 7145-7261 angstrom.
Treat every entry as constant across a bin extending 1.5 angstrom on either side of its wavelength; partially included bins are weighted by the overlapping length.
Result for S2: 1.09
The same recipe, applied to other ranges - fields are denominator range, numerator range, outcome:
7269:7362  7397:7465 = 1.04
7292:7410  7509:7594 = 1.00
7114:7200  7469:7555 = 1.09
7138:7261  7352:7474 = 1.07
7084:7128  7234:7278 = 1.06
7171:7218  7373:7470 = 1.07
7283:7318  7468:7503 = 1.17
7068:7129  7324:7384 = 1.09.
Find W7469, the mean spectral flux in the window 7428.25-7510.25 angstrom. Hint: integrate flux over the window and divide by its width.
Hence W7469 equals 25.5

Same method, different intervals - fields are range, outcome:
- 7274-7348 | 22.8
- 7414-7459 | 23.8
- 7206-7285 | 22.6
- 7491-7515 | 24.9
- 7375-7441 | 23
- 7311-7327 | 22.9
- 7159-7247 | 22.4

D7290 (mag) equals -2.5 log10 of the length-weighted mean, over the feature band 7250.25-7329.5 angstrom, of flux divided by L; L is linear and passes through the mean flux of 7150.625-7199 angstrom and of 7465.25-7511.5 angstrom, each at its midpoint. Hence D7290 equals 0.05 mag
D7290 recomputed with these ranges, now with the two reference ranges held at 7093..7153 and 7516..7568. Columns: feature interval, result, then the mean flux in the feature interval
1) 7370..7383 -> -0.064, 24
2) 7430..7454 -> -0.061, 24.2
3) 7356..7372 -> -0.050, 23.7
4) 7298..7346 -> -0.018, 22.8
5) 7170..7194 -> -0.031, 22.6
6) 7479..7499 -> -0.140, 26.1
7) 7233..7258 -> -0.020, 22.6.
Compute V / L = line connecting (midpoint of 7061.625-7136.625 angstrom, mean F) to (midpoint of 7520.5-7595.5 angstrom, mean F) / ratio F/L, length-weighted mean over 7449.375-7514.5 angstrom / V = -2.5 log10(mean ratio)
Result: -0.14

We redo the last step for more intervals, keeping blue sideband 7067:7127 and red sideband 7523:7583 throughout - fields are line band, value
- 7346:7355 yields -0.06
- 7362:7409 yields -0.03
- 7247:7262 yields -0.06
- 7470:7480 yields -0.15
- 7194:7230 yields -0.02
